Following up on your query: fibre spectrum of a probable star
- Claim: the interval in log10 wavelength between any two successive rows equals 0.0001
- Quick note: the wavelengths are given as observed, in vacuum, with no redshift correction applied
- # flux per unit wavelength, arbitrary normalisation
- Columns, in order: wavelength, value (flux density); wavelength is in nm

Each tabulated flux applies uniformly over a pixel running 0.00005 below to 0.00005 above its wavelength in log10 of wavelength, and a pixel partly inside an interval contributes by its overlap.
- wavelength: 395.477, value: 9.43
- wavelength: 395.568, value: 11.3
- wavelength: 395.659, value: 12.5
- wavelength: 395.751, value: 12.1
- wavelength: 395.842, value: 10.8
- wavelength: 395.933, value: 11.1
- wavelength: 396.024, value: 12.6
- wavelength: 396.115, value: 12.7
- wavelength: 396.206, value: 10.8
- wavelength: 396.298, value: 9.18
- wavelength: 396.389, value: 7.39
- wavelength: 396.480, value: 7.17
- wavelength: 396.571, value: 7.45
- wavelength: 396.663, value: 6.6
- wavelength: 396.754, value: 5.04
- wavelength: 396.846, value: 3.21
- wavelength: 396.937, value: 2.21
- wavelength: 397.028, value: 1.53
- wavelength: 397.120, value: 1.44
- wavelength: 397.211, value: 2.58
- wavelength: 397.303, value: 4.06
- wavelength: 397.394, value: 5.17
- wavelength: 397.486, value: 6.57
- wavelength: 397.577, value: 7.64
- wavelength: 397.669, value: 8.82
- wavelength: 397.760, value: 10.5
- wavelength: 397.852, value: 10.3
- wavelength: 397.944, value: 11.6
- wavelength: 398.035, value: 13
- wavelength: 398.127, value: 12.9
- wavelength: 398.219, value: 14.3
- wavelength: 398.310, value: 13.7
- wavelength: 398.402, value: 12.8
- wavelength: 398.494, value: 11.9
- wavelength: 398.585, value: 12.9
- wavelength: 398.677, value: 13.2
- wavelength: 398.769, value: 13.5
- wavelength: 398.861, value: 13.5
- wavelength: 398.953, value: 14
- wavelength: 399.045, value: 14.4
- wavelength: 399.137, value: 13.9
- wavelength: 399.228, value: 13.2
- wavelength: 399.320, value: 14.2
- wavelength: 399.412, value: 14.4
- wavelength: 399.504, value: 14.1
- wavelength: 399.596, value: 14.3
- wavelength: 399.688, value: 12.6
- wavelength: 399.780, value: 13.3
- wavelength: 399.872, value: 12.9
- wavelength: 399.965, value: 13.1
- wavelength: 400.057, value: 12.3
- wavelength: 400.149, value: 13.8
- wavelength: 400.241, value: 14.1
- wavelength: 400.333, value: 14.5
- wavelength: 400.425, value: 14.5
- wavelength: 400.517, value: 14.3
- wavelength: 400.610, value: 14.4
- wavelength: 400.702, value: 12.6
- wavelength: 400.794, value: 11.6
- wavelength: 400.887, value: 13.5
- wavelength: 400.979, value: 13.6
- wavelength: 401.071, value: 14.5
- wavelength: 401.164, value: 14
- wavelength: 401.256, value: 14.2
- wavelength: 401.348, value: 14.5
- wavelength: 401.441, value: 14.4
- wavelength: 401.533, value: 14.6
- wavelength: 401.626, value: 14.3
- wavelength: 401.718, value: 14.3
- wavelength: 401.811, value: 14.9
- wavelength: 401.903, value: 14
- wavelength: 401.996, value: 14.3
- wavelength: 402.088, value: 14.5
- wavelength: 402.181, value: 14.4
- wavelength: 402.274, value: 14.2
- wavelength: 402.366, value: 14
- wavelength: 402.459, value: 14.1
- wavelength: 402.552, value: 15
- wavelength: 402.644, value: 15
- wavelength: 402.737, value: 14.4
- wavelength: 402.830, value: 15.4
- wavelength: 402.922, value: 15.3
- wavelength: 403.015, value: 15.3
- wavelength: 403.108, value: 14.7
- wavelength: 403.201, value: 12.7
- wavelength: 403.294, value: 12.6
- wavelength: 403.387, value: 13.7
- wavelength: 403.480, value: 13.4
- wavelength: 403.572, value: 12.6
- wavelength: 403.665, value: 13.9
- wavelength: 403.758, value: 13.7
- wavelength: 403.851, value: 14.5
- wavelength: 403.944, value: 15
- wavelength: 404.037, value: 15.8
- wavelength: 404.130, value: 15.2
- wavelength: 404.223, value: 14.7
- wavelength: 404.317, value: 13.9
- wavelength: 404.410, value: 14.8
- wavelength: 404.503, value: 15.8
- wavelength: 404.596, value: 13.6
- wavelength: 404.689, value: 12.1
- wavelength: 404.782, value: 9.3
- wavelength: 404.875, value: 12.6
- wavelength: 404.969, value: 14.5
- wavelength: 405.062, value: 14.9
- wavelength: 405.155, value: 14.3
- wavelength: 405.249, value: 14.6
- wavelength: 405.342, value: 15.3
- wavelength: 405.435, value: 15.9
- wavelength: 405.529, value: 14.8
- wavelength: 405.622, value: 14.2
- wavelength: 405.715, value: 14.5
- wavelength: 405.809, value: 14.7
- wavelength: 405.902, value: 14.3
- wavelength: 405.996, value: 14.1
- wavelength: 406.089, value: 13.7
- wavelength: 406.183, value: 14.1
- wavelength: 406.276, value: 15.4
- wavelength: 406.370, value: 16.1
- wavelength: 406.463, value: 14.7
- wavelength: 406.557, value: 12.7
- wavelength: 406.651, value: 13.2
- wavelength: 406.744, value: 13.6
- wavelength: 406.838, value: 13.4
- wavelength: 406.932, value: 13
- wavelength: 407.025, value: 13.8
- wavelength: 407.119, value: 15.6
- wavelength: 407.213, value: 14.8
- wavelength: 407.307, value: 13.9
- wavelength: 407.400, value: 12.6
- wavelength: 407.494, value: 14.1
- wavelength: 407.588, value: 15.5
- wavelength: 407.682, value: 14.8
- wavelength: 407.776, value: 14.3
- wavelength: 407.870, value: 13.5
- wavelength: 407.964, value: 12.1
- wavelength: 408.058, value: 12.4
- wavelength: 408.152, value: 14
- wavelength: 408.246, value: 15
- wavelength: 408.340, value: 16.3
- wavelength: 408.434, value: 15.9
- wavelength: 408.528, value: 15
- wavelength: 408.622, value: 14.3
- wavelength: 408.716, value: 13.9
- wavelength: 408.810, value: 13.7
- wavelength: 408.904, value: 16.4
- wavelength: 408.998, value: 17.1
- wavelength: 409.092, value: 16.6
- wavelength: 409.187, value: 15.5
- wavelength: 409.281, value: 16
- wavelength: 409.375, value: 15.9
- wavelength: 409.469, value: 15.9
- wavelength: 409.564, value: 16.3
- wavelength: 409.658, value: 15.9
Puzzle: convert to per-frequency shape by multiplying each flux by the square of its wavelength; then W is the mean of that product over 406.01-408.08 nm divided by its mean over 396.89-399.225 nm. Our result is 1.5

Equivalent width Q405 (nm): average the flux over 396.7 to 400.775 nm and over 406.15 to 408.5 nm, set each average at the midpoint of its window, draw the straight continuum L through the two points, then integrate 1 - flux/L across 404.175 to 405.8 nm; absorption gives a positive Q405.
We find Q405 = -0.09 nm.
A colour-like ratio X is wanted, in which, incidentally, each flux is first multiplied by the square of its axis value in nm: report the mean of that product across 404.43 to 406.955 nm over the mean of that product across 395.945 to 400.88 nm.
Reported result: 1.34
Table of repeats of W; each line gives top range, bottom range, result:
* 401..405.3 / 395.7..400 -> 1.41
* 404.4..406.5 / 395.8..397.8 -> 2.13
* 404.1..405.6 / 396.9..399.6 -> 1.38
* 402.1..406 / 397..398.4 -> 1.73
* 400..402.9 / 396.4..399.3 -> 1.54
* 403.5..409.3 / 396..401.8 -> 1.31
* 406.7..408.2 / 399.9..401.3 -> 1.05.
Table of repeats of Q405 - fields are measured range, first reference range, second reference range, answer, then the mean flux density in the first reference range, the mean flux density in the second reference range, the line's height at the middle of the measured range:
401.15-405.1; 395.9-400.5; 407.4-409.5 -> -0.474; 10.7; 14.9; 12.7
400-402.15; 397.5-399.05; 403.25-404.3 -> -0.141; 12.1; 14.1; 13.1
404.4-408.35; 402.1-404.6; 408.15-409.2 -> 0.223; 14.4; 15.4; 14.9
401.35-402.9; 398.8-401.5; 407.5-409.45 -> -0.052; 13.8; 14.9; 14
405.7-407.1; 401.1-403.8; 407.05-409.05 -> 0.032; 14.2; 14.5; 14.4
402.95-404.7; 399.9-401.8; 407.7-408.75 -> -0.017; 13.9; 14.3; 14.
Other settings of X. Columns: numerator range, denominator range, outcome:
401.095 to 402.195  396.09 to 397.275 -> 2.54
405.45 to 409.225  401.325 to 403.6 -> 1.04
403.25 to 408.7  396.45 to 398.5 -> 1.90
